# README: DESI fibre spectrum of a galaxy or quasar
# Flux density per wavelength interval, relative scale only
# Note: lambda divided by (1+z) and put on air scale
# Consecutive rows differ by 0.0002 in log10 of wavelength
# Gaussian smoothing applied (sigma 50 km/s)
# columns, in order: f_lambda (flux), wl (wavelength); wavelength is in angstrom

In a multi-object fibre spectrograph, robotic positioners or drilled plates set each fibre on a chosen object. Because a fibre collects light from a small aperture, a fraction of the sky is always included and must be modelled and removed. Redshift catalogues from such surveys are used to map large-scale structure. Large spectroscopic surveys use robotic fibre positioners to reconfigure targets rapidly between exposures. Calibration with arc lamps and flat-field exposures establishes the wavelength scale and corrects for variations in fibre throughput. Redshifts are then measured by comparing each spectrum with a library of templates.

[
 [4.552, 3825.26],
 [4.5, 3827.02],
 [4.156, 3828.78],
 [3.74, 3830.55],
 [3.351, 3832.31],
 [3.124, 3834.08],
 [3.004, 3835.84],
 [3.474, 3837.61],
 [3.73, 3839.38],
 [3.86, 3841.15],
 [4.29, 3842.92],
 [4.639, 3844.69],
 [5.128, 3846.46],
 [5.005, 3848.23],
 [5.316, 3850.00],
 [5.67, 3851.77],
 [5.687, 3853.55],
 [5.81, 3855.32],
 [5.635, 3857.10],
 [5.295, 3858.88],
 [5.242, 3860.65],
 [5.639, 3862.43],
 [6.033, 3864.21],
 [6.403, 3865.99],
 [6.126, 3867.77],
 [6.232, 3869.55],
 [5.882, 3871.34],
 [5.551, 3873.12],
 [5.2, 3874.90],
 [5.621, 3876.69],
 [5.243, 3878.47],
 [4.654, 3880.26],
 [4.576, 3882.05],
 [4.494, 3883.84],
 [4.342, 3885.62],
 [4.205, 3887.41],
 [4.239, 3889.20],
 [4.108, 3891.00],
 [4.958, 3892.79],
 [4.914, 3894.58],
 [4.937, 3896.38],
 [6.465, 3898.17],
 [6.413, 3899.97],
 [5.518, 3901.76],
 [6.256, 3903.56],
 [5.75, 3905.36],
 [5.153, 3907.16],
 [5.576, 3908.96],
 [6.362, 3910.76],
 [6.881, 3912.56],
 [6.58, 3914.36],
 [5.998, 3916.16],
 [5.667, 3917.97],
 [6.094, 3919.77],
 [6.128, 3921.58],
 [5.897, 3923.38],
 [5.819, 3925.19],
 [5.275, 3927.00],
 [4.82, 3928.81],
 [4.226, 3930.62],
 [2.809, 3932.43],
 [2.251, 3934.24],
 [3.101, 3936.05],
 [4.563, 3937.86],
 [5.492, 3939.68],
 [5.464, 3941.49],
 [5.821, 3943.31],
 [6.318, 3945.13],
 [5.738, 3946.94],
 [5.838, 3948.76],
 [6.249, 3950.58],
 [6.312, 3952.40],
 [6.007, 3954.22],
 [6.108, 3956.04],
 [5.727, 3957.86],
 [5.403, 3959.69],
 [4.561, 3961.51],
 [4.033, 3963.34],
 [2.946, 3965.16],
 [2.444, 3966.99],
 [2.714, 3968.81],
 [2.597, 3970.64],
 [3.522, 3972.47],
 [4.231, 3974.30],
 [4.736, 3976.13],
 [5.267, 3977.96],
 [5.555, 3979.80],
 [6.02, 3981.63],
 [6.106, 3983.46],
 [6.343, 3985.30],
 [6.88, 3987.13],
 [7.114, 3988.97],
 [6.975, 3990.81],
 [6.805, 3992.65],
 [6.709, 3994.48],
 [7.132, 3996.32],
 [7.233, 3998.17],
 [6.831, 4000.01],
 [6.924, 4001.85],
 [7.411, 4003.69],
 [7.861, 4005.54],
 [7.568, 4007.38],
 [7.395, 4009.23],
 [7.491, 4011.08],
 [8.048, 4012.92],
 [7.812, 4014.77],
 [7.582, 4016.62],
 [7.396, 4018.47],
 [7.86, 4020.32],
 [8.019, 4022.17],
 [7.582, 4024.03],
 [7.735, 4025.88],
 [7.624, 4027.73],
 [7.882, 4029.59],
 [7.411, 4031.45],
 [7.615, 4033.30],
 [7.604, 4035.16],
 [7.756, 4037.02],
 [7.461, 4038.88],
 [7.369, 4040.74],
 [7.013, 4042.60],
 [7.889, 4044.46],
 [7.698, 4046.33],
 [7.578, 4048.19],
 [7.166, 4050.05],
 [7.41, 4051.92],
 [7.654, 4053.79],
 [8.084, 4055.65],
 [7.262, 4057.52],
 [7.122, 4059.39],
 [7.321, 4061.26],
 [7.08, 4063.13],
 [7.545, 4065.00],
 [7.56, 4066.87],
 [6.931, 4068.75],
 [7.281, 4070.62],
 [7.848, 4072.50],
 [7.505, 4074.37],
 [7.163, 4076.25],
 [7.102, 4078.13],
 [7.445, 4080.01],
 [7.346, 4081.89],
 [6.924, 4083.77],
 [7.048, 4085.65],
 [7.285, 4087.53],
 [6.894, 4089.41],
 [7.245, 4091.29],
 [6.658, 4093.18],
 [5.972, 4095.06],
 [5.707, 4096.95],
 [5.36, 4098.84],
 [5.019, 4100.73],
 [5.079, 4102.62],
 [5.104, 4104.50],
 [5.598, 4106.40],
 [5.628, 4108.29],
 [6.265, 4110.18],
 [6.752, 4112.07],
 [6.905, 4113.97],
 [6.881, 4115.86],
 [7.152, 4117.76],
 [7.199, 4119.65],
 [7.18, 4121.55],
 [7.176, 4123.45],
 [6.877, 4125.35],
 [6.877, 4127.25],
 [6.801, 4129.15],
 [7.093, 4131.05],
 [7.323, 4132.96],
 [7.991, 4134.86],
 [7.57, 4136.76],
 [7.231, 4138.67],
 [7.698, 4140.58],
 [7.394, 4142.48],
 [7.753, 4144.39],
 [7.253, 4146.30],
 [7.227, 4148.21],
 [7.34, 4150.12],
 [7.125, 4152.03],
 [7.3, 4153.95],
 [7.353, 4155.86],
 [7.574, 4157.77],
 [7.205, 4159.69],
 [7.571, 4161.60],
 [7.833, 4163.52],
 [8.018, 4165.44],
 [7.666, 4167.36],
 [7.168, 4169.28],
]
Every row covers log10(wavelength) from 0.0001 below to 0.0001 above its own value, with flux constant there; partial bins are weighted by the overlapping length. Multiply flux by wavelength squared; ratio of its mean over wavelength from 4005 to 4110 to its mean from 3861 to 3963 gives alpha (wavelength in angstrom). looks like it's 1.43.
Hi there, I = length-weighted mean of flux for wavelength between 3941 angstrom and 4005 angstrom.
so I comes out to 5.62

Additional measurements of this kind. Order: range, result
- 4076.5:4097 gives 6.94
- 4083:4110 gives 6.11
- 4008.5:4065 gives 7.56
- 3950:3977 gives 4.48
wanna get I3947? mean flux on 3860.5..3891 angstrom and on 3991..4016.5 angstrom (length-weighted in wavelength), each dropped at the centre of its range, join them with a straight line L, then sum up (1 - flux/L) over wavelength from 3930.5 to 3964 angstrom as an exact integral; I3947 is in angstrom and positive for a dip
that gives 7.0 angstrom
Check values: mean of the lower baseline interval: 5.24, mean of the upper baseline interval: 7.32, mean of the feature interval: 5.08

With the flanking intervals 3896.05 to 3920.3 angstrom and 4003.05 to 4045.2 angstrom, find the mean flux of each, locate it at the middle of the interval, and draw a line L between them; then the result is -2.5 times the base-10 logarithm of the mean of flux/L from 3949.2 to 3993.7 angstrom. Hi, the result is 0.30 mag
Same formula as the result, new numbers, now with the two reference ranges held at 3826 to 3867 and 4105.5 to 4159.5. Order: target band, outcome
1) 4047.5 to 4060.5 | -0.16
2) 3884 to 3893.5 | 0.16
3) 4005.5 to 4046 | -0.22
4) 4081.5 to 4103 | 0.06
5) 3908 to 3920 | -0.17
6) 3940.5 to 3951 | -0.06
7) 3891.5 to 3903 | -0.07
